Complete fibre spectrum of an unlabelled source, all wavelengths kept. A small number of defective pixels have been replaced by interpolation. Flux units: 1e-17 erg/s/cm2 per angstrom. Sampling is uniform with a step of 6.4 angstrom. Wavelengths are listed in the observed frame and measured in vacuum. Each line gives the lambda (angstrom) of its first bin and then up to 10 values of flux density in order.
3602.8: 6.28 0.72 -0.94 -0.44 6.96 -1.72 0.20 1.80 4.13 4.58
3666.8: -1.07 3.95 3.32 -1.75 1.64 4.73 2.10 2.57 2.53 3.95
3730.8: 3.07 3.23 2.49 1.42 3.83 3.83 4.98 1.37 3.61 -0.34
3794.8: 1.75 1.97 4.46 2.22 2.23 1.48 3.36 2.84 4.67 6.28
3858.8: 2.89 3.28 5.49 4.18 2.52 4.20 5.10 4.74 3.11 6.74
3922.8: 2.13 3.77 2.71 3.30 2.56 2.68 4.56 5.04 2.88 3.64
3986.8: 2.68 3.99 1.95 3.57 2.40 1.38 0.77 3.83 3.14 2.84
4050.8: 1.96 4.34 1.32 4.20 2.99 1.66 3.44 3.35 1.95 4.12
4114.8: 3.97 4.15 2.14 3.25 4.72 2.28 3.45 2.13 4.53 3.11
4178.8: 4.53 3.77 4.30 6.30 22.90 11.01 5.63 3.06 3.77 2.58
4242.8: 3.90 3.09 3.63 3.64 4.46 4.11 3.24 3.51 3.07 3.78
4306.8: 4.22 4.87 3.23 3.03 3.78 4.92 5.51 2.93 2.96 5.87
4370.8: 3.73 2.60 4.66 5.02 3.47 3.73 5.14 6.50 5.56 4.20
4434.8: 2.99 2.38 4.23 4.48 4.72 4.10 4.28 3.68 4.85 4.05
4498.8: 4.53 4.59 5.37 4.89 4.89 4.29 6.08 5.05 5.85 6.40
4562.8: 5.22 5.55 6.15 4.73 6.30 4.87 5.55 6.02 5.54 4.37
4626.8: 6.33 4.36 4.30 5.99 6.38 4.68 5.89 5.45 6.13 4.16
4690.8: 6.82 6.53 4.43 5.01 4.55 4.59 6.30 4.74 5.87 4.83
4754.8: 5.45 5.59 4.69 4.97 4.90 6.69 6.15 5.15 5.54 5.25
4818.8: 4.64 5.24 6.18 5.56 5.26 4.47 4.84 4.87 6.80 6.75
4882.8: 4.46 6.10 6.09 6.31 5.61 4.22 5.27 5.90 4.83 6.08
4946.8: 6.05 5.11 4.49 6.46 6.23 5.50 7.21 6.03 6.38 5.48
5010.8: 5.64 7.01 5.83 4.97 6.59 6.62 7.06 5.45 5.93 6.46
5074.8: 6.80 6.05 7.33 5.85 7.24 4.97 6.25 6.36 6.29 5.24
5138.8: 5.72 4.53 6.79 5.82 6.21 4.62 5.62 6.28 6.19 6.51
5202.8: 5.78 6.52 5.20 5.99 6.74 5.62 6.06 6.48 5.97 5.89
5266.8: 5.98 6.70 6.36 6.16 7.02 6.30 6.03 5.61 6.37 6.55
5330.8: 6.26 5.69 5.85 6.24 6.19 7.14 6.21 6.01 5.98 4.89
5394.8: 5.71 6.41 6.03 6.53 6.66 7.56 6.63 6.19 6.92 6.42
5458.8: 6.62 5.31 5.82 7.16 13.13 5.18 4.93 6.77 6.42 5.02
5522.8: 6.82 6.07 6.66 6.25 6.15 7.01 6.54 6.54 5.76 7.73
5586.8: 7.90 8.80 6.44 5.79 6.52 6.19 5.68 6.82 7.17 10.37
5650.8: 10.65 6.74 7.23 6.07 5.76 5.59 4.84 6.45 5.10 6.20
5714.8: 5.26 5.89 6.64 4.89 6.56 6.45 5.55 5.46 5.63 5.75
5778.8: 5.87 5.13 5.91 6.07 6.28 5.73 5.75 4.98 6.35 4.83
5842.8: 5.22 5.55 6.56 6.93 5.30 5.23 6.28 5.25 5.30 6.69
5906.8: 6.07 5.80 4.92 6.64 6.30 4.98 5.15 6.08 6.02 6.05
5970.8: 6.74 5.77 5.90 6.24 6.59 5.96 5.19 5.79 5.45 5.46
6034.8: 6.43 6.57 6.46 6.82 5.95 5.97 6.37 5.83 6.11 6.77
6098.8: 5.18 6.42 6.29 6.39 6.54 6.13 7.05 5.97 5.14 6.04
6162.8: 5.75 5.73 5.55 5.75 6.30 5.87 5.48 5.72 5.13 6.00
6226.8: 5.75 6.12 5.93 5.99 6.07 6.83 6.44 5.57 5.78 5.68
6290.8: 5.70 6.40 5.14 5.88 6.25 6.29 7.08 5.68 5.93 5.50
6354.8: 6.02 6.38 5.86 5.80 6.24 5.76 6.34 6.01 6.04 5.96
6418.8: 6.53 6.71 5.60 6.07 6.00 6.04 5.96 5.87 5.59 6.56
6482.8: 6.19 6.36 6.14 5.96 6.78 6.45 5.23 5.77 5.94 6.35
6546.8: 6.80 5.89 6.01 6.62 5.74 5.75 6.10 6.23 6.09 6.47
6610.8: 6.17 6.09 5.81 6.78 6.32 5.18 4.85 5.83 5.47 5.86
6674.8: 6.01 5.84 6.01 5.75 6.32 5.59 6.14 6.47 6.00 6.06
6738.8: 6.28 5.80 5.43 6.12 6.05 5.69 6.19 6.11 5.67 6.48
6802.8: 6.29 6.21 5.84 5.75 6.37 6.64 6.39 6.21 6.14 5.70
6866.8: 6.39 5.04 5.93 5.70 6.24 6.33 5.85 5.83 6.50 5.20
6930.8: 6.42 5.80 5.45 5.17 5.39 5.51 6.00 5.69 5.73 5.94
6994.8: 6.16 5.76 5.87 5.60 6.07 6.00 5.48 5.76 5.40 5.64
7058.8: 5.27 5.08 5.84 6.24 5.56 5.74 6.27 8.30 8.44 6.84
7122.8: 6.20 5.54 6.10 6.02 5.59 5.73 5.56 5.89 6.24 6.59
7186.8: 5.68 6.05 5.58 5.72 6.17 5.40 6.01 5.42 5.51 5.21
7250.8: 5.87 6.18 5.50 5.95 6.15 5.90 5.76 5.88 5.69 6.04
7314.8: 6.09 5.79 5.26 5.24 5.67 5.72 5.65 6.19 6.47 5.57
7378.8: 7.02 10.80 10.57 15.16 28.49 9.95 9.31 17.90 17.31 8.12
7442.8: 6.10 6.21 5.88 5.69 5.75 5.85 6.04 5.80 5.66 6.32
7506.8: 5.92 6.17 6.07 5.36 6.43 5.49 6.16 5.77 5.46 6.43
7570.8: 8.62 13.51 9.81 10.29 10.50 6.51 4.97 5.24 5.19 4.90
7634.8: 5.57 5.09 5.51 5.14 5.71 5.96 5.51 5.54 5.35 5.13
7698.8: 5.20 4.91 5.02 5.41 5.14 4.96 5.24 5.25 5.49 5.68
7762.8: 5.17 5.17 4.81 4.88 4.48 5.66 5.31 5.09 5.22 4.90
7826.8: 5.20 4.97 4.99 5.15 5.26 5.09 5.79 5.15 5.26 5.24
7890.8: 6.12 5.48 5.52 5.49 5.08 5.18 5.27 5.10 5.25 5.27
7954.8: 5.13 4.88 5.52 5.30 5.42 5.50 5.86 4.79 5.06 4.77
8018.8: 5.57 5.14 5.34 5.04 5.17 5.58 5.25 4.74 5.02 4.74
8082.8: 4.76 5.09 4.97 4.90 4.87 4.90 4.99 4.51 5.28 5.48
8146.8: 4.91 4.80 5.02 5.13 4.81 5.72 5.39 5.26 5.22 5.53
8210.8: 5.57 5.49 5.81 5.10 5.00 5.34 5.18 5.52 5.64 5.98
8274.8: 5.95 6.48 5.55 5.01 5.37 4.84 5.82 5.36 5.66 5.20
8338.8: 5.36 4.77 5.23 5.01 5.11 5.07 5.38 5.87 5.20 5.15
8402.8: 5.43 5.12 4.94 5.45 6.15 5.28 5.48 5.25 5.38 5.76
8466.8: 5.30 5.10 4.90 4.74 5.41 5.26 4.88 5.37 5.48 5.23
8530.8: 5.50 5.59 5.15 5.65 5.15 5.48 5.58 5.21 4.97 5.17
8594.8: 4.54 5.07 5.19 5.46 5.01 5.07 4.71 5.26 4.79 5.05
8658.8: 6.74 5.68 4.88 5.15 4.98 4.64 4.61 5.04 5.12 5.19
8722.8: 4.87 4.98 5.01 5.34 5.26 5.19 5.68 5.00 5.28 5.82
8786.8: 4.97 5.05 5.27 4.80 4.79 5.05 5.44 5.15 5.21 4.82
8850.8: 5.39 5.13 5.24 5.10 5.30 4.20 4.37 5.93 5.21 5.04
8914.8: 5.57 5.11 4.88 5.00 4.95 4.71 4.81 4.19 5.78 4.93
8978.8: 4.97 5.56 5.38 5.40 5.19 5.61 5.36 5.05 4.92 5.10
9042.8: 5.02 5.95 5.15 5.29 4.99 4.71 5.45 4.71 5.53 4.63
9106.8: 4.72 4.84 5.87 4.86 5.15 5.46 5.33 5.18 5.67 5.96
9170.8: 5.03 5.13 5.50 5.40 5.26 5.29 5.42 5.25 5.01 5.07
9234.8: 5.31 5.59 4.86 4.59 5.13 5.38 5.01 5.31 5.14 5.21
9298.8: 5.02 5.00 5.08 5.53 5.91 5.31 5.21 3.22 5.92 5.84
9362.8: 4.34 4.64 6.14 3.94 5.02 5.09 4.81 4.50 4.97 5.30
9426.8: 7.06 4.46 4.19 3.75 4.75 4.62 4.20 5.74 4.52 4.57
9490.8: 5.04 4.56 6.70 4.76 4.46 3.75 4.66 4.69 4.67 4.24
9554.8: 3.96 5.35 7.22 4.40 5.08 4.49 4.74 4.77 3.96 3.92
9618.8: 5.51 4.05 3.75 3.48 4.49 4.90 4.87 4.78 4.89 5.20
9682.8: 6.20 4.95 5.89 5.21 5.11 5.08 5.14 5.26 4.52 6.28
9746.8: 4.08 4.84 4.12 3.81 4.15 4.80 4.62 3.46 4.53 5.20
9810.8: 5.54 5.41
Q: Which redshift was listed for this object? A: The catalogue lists 0.128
